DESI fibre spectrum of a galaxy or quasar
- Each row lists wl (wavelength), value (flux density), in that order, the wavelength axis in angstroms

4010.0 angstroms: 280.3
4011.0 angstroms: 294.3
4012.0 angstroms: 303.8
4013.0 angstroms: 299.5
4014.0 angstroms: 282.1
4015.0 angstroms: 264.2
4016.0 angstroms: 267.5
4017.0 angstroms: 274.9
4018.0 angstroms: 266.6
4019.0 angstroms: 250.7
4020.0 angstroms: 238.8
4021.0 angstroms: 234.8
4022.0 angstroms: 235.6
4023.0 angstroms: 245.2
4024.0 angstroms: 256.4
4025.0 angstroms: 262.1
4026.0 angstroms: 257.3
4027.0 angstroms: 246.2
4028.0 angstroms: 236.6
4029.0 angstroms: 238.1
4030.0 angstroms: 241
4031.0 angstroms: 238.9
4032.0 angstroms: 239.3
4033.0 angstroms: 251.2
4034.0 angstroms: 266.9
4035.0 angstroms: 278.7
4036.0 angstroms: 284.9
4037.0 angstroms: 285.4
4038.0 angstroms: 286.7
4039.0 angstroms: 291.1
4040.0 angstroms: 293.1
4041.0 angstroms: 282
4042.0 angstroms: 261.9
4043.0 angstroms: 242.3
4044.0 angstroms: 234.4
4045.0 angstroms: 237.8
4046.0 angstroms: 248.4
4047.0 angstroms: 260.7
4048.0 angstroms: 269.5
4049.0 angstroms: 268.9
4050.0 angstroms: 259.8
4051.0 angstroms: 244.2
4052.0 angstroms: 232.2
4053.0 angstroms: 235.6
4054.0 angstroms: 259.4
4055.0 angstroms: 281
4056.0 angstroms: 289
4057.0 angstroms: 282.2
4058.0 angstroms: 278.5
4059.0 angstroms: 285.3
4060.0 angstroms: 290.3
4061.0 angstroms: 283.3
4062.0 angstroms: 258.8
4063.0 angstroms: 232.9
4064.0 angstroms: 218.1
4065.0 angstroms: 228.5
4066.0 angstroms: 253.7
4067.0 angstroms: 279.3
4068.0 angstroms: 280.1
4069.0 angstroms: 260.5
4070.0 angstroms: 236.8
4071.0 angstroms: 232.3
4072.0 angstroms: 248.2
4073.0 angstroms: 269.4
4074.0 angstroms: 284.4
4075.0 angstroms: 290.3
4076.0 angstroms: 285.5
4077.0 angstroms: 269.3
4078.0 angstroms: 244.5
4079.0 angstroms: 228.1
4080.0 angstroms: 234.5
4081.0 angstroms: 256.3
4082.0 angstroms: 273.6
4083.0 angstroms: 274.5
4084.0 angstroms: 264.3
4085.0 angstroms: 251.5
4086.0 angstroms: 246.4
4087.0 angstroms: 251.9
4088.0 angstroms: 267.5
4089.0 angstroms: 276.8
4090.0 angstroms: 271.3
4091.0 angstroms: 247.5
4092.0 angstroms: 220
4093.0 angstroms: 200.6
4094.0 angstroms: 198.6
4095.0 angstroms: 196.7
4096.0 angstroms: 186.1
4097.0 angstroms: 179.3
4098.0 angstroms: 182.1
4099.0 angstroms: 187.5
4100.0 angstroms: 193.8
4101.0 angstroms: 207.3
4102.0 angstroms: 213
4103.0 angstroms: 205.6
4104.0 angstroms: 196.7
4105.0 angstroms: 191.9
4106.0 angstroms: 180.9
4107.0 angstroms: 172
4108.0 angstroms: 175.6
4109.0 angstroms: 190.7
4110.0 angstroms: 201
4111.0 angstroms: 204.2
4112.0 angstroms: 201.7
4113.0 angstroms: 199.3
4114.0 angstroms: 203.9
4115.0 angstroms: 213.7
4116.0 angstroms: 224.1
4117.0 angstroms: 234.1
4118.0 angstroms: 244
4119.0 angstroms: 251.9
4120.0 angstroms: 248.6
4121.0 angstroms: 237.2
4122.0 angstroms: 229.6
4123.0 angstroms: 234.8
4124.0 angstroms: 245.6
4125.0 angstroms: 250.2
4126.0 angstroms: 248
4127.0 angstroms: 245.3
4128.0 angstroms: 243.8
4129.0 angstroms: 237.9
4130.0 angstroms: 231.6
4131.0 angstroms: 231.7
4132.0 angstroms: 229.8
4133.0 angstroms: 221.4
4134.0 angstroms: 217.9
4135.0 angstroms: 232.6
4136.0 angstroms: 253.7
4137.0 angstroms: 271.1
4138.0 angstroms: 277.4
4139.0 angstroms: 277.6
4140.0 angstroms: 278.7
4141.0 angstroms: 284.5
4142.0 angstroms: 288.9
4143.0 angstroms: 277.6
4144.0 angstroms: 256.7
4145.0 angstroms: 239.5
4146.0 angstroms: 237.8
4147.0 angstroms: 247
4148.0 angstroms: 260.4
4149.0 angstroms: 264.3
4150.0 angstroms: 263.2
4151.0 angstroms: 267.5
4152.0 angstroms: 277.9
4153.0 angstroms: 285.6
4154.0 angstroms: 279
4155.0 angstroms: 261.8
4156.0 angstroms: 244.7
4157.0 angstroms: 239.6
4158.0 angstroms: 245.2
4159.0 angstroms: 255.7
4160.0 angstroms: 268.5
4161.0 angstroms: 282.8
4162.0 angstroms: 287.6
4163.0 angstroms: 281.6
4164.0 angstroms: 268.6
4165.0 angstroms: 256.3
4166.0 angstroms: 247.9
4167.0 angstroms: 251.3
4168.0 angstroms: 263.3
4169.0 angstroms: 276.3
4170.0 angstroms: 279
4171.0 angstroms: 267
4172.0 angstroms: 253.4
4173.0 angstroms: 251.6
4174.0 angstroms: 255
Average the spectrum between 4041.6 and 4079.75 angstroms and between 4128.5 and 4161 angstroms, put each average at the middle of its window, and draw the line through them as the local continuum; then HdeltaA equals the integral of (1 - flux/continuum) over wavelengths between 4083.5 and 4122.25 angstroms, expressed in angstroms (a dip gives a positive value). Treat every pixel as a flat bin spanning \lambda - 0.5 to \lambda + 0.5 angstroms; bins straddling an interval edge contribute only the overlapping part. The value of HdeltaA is 6.2 angstroms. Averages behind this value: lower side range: 259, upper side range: 257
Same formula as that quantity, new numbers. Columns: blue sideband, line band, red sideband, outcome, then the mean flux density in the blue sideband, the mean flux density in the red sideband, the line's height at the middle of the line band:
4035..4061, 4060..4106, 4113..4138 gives 2.8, 268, 237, 254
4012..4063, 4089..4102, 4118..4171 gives 2.5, 262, 256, 259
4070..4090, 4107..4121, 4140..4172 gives 2.6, 260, 265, 262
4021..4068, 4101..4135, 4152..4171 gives 5.6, 259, 266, 263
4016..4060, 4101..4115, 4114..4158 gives 3.1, 260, 250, 253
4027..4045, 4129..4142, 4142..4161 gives 0.5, 261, 261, 261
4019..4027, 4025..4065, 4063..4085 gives -1.4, 247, 257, 252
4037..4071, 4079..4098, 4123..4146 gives 1.5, 262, 251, 257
